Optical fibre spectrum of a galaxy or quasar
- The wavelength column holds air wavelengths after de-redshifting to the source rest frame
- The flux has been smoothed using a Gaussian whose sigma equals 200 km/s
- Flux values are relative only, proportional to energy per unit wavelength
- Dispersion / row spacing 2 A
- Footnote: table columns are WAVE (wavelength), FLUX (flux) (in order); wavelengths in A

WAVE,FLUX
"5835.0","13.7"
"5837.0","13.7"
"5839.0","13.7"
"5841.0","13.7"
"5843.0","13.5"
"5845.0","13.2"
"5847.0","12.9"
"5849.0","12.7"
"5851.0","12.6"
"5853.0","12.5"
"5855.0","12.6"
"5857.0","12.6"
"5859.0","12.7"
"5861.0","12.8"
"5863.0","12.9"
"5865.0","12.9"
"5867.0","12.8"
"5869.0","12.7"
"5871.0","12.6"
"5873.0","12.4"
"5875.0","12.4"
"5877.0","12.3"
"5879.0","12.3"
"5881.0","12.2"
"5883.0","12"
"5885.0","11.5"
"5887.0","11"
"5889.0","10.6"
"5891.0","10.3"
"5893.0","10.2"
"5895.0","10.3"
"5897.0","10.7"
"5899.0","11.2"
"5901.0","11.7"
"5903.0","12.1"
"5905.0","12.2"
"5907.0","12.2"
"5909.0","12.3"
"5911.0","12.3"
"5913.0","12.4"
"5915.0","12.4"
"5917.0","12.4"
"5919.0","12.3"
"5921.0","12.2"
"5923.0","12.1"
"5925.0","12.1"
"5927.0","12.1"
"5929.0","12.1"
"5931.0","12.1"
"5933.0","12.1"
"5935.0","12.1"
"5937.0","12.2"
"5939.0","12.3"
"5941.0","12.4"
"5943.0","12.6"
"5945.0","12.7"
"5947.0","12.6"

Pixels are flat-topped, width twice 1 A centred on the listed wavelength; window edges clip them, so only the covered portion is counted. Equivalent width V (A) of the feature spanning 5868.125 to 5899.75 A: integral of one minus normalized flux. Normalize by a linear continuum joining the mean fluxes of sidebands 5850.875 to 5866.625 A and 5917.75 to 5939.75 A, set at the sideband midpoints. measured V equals 2.5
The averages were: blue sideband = 12.7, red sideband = 12.2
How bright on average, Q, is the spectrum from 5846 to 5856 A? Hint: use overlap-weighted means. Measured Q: 12.7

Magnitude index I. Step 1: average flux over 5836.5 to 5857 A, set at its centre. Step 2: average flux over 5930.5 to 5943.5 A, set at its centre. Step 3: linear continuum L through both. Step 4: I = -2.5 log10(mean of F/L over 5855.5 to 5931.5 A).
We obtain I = 0.06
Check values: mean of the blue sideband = 13.1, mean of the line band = 12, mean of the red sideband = 12.2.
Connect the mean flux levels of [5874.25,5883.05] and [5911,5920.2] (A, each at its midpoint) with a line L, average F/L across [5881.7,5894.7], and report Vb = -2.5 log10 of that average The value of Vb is 0.13 mag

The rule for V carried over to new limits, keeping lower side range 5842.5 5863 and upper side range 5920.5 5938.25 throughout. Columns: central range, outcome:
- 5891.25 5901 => 1.4 A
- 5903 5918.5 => 0.0 A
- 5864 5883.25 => 0.2 A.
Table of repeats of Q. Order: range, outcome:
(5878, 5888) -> 11.8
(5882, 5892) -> 11.1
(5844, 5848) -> 13.1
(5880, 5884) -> 12.1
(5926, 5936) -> 12.1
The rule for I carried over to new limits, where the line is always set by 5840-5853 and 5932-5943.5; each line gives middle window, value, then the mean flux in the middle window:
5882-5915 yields 0.10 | 11.5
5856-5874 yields 0.02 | 12.7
